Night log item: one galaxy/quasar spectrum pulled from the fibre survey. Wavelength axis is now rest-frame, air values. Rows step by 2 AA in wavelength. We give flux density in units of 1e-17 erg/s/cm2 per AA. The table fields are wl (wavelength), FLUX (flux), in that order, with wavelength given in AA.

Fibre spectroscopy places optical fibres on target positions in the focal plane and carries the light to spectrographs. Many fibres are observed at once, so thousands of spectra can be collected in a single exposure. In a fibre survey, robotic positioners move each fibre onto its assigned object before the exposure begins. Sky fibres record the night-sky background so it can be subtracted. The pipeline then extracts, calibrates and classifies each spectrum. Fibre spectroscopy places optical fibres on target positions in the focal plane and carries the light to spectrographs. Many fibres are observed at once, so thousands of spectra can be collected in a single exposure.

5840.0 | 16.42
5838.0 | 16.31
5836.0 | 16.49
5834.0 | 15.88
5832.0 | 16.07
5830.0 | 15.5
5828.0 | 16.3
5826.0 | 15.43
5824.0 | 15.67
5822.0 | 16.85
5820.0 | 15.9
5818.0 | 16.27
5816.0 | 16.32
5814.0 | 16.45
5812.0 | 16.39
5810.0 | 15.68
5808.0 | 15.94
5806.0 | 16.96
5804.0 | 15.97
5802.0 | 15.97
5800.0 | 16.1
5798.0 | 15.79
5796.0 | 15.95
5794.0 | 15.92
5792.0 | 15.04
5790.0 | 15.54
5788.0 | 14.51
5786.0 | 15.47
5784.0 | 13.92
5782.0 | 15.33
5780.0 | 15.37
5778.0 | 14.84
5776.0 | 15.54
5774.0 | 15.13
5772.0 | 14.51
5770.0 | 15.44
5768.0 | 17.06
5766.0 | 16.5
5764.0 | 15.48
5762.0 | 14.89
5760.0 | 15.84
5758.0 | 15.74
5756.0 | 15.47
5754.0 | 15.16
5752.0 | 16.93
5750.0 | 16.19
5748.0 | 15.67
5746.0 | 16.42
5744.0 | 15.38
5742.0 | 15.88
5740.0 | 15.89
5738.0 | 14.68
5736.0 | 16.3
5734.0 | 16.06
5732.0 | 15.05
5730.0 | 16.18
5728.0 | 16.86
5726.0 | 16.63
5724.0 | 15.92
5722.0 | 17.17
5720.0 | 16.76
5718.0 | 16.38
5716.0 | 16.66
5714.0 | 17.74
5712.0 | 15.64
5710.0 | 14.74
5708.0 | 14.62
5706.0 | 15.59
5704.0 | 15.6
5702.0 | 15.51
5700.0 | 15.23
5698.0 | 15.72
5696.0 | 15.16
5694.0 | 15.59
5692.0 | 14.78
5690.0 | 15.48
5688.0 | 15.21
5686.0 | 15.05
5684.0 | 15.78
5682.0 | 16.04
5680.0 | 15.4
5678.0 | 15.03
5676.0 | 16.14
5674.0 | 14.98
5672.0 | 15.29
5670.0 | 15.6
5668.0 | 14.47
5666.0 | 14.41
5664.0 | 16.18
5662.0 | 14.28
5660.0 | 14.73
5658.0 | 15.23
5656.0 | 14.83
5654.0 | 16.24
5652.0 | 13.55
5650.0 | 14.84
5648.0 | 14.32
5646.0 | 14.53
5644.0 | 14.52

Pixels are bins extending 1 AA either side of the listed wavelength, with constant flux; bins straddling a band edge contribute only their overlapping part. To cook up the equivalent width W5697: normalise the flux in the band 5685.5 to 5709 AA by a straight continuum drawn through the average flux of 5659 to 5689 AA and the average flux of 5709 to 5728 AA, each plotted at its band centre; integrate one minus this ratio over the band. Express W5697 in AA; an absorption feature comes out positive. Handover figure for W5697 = 0.8 AA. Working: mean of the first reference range 15.2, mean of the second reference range 16.4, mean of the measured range 15.3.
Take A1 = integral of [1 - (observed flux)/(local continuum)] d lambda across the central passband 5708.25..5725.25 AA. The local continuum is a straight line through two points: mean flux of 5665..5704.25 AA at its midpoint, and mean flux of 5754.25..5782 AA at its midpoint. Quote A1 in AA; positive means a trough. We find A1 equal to -1.0 AA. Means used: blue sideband 15.3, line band 16.3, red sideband 15.5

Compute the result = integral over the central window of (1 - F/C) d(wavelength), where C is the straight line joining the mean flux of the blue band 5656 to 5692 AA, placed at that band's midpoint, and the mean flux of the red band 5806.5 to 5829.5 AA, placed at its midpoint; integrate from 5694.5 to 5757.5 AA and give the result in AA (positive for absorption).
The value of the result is -1.45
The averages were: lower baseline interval 15.2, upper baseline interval 16.1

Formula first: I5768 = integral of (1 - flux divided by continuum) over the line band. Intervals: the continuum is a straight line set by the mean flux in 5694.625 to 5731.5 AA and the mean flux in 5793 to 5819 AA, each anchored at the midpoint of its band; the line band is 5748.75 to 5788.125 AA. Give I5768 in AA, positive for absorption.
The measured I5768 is 1.43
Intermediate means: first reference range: 16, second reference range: 16.1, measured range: 15.5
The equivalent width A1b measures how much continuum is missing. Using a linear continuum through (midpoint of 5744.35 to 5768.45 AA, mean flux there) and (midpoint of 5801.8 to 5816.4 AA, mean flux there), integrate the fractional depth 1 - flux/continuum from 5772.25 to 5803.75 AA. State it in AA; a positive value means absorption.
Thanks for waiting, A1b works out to 1.4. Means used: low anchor 15.9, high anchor 16.2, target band 15.4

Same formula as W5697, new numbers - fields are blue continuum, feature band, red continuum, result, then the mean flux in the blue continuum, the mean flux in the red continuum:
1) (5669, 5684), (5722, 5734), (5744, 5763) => -0.4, 15.5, 15.8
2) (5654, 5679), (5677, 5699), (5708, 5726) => 0.3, 15.1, 16.3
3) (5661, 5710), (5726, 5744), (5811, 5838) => -0.3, 15.3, 16.1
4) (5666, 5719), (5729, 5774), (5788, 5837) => 0.0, 15.5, 16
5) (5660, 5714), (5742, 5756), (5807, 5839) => -0.2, 15.3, 16.1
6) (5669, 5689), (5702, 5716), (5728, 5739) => -0.1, 15.5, 15.8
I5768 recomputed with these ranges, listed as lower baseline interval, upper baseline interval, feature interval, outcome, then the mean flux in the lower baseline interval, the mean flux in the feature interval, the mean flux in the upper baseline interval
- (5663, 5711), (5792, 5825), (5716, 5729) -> -0.9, 15.3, 16.6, 16.1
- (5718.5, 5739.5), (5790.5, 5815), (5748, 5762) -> 0.3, 16.2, 15.8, 16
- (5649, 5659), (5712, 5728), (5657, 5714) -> 1.6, 14.9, 15.3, 16.7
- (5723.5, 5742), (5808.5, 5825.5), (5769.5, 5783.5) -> 0.8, 15.9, 15.1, 16.2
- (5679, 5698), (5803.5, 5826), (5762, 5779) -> 0.4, 15.4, 15.5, 16.2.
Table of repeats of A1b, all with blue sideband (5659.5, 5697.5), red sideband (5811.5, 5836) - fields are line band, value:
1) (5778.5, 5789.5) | 0.64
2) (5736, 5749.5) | -0.08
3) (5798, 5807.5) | -0.13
